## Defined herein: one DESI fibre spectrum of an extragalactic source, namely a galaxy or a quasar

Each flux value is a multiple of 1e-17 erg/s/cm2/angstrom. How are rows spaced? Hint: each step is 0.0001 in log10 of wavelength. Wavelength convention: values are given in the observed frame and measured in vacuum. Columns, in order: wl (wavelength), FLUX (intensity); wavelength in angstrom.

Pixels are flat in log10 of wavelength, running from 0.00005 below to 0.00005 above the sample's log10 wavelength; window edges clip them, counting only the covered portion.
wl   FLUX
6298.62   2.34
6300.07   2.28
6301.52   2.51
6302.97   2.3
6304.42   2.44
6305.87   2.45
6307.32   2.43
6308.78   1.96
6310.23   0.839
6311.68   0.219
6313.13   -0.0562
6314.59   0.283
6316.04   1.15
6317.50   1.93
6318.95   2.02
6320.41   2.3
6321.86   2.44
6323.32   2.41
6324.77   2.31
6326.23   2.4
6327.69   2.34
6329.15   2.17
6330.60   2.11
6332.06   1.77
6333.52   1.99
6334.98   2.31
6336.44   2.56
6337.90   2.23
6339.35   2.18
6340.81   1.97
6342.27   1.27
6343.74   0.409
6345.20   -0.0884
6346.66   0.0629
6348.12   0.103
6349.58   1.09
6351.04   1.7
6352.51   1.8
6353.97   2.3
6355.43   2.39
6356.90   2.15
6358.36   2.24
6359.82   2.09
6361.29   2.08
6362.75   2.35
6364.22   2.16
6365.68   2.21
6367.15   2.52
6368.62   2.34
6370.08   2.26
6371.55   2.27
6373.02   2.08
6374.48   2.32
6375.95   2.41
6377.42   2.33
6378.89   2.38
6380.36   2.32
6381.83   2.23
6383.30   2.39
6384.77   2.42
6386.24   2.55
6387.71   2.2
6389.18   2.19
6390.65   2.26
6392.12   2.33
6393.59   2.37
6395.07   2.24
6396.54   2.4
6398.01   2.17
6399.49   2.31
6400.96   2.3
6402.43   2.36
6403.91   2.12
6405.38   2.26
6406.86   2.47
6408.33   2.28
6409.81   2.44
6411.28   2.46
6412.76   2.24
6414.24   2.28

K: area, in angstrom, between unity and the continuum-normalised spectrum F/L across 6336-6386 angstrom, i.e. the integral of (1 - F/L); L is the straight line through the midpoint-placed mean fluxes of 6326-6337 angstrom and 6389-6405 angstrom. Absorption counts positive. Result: 6.81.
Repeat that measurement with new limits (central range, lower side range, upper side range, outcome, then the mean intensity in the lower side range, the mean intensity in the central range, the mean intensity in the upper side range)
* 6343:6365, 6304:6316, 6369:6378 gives 5.4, 1.28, 1.52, 2.28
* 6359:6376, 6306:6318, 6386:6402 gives -2.9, 1.15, 2.25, 2.3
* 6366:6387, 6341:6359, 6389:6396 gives -4.8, 1.3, 2.34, 2.29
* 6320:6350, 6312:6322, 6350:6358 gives -2.5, 1.33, 1.73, 2.04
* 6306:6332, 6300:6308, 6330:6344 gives 5.1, 2.41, 1.74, 1.93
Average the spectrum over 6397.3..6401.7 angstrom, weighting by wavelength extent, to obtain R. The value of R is 2.26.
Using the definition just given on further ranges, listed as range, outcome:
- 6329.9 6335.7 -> 2.04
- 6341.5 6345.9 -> 0.546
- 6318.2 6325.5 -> 2.3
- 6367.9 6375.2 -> 2.26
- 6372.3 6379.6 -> 2.3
